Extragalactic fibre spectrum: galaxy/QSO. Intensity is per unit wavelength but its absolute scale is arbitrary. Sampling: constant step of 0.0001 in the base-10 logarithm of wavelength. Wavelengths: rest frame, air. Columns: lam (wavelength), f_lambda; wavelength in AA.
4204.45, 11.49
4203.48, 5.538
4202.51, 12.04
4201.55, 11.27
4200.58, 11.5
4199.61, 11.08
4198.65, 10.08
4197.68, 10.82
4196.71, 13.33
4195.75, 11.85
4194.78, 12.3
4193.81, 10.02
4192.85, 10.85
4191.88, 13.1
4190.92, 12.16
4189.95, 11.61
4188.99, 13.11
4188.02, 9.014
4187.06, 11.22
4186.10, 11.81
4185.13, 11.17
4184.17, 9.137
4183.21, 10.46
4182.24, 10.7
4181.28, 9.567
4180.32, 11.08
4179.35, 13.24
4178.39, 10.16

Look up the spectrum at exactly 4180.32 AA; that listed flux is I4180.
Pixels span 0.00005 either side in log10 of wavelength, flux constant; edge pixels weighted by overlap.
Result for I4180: 11.08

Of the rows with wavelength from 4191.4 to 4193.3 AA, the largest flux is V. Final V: 13.1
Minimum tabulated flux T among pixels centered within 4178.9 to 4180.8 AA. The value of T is 11.08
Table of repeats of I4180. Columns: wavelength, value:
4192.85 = 10.85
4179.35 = 13.24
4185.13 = 11.17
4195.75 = 11.85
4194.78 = 12.3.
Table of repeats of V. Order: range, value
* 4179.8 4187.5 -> 11.81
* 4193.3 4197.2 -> 13.33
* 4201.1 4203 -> 12.04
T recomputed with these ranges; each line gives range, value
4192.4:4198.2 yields 10.02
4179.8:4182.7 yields 9.567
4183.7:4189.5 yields 9.014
